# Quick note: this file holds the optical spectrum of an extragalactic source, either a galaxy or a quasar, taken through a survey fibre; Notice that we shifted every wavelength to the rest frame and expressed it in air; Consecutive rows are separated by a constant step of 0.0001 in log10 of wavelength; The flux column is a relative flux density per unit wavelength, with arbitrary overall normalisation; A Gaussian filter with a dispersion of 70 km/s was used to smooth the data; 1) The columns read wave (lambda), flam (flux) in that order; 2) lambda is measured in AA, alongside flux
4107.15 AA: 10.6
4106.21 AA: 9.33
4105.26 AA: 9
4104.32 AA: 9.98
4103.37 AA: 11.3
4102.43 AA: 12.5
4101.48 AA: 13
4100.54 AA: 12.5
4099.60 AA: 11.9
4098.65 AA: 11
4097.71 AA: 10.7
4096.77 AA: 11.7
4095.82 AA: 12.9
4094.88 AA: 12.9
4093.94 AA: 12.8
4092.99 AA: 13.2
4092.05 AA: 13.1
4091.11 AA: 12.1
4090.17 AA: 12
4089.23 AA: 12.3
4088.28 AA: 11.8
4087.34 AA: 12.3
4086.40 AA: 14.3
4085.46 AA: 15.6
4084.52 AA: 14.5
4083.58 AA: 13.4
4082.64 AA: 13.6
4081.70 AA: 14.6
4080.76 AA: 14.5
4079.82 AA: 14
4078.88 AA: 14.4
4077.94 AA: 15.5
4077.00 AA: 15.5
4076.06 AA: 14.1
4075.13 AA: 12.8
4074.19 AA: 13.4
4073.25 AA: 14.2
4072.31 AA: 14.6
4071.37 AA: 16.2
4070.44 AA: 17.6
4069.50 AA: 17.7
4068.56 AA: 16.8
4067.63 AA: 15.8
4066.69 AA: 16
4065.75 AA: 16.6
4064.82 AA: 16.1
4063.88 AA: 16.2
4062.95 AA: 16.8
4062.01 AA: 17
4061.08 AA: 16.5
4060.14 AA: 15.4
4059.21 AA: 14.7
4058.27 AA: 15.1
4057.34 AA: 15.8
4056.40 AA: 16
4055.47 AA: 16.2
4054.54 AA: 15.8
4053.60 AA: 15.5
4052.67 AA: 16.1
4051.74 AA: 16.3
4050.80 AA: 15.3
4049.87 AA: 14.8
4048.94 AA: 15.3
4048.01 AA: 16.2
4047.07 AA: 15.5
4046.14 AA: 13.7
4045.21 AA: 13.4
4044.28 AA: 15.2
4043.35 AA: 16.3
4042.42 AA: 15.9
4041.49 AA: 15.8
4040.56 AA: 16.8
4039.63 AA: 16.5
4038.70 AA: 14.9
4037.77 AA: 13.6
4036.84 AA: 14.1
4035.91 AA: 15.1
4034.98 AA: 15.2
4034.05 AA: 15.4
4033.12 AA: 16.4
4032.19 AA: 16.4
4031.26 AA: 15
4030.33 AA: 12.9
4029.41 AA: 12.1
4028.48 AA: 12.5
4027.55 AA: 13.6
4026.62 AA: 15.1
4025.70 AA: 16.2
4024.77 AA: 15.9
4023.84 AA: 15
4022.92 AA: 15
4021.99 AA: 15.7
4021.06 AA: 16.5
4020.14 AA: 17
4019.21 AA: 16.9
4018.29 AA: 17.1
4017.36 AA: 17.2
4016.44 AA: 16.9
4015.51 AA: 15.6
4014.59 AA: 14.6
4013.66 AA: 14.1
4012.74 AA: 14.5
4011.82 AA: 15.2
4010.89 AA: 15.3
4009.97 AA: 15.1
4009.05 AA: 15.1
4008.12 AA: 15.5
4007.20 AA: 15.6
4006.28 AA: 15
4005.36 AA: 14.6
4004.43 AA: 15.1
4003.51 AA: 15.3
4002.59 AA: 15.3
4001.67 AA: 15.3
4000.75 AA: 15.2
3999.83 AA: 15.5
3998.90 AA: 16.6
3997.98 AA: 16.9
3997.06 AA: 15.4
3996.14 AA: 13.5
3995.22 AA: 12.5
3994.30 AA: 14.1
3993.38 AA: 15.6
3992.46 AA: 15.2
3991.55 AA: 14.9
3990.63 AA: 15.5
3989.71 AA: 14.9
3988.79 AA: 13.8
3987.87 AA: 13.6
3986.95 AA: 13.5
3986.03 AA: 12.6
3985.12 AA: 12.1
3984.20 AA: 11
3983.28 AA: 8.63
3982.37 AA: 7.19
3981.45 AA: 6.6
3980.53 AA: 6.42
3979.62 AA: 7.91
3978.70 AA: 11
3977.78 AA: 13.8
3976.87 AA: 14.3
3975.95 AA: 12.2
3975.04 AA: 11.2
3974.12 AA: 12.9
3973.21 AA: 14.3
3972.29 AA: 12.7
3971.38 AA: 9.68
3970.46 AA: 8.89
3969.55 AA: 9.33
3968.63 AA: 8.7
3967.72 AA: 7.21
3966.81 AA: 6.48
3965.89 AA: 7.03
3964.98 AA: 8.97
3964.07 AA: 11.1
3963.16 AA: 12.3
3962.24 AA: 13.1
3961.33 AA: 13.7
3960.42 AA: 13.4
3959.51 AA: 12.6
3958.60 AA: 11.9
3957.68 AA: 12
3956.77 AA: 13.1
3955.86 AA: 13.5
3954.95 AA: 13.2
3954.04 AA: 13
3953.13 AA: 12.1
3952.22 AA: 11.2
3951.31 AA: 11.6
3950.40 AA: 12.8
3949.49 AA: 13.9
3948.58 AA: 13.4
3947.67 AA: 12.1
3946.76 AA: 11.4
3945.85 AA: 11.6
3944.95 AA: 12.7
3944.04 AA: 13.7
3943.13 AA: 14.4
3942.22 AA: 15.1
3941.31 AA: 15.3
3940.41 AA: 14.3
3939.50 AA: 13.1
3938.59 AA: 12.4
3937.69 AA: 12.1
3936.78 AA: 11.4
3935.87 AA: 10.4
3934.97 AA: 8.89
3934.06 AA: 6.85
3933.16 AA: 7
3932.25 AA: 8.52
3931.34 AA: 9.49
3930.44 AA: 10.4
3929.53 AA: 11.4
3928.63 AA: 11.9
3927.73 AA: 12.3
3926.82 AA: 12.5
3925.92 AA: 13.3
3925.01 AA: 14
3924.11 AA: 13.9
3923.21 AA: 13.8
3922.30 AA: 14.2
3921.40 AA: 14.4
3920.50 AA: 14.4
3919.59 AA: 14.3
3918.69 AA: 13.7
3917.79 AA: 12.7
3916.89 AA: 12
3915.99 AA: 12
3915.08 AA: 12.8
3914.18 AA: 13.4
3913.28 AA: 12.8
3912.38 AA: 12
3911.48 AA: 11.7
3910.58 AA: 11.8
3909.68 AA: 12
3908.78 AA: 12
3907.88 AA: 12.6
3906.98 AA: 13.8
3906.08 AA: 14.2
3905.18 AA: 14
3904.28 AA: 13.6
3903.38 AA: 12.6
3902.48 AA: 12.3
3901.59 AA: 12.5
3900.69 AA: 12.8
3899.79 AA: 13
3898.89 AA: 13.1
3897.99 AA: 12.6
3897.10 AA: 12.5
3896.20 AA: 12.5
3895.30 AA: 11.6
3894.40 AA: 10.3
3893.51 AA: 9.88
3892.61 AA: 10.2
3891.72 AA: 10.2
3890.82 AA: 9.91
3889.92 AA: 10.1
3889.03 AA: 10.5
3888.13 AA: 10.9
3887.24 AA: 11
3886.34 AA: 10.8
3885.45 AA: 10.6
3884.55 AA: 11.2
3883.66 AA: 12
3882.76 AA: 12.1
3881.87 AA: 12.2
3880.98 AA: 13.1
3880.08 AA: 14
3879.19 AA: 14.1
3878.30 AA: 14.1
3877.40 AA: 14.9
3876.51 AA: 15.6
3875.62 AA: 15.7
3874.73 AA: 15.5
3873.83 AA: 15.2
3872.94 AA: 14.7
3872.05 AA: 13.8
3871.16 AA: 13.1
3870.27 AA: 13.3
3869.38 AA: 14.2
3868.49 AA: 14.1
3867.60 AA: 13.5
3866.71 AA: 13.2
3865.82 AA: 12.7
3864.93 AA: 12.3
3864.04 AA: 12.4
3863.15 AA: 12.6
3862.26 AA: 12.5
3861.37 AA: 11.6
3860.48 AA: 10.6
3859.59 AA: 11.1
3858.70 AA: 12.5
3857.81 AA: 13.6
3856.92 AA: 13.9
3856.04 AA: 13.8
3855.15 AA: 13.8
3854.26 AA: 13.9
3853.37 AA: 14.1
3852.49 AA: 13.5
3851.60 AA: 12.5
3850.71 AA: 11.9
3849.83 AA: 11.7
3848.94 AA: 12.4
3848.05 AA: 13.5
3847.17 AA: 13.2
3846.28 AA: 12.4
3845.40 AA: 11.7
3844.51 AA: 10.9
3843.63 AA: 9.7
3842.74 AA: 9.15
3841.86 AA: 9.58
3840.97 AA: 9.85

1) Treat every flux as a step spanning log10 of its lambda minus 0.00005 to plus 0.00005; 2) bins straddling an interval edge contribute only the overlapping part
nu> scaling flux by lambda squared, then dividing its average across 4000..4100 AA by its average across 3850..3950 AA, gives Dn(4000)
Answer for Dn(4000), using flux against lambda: 1.28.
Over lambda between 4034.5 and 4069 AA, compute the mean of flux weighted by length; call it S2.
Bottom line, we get 15.6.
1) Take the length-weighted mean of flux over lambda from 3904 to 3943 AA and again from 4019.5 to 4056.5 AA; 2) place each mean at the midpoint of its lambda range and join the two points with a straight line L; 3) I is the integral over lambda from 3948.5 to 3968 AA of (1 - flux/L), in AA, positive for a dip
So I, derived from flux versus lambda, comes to 2.3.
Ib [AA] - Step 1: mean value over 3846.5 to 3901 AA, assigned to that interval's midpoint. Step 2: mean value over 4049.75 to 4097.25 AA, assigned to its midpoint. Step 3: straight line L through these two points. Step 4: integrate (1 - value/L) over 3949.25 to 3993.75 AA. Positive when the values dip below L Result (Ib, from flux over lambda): 6.5 AA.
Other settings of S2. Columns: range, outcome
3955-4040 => 13.5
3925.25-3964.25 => 12.1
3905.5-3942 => 12.3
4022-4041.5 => 14.9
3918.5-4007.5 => 12.4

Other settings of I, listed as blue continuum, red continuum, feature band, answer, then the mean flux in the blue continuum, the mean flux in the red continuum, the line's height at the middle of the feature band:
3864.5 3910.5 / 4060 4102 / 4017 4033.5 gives -1.9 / 12.7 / 14.2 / 13.8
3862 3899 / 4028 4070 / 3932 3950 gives 2.2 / 12.6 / 15.5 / 13.6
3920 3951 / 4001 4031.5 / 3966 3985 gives 5.2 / 12.3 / 15.2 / 13.7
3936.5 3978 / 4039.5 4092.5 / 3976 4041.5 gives -4.1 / 12.1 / 15.1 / 13.5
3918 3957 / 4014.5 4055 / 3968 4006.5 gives 3.2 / 12.4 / 15.4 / 13.9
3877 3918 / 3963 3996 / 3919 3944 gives -0.9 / 12.2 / 11.4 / 11.8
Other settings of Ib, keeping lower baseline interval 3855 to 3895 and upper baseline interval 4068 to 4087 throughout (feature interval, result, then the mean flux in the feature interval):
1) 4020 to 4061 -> -2.3 AA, 15.3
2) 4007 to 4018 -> -1.0 AA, 15.4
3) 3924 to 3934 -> 1.6 AA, 11.1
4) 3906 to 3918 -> 0.5 AA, 12.5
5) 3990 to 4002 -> -1.0 AA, 15.1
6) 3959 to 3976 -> 3.5 AA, 10.8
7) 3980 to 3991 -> 2.0 AA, 11.3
